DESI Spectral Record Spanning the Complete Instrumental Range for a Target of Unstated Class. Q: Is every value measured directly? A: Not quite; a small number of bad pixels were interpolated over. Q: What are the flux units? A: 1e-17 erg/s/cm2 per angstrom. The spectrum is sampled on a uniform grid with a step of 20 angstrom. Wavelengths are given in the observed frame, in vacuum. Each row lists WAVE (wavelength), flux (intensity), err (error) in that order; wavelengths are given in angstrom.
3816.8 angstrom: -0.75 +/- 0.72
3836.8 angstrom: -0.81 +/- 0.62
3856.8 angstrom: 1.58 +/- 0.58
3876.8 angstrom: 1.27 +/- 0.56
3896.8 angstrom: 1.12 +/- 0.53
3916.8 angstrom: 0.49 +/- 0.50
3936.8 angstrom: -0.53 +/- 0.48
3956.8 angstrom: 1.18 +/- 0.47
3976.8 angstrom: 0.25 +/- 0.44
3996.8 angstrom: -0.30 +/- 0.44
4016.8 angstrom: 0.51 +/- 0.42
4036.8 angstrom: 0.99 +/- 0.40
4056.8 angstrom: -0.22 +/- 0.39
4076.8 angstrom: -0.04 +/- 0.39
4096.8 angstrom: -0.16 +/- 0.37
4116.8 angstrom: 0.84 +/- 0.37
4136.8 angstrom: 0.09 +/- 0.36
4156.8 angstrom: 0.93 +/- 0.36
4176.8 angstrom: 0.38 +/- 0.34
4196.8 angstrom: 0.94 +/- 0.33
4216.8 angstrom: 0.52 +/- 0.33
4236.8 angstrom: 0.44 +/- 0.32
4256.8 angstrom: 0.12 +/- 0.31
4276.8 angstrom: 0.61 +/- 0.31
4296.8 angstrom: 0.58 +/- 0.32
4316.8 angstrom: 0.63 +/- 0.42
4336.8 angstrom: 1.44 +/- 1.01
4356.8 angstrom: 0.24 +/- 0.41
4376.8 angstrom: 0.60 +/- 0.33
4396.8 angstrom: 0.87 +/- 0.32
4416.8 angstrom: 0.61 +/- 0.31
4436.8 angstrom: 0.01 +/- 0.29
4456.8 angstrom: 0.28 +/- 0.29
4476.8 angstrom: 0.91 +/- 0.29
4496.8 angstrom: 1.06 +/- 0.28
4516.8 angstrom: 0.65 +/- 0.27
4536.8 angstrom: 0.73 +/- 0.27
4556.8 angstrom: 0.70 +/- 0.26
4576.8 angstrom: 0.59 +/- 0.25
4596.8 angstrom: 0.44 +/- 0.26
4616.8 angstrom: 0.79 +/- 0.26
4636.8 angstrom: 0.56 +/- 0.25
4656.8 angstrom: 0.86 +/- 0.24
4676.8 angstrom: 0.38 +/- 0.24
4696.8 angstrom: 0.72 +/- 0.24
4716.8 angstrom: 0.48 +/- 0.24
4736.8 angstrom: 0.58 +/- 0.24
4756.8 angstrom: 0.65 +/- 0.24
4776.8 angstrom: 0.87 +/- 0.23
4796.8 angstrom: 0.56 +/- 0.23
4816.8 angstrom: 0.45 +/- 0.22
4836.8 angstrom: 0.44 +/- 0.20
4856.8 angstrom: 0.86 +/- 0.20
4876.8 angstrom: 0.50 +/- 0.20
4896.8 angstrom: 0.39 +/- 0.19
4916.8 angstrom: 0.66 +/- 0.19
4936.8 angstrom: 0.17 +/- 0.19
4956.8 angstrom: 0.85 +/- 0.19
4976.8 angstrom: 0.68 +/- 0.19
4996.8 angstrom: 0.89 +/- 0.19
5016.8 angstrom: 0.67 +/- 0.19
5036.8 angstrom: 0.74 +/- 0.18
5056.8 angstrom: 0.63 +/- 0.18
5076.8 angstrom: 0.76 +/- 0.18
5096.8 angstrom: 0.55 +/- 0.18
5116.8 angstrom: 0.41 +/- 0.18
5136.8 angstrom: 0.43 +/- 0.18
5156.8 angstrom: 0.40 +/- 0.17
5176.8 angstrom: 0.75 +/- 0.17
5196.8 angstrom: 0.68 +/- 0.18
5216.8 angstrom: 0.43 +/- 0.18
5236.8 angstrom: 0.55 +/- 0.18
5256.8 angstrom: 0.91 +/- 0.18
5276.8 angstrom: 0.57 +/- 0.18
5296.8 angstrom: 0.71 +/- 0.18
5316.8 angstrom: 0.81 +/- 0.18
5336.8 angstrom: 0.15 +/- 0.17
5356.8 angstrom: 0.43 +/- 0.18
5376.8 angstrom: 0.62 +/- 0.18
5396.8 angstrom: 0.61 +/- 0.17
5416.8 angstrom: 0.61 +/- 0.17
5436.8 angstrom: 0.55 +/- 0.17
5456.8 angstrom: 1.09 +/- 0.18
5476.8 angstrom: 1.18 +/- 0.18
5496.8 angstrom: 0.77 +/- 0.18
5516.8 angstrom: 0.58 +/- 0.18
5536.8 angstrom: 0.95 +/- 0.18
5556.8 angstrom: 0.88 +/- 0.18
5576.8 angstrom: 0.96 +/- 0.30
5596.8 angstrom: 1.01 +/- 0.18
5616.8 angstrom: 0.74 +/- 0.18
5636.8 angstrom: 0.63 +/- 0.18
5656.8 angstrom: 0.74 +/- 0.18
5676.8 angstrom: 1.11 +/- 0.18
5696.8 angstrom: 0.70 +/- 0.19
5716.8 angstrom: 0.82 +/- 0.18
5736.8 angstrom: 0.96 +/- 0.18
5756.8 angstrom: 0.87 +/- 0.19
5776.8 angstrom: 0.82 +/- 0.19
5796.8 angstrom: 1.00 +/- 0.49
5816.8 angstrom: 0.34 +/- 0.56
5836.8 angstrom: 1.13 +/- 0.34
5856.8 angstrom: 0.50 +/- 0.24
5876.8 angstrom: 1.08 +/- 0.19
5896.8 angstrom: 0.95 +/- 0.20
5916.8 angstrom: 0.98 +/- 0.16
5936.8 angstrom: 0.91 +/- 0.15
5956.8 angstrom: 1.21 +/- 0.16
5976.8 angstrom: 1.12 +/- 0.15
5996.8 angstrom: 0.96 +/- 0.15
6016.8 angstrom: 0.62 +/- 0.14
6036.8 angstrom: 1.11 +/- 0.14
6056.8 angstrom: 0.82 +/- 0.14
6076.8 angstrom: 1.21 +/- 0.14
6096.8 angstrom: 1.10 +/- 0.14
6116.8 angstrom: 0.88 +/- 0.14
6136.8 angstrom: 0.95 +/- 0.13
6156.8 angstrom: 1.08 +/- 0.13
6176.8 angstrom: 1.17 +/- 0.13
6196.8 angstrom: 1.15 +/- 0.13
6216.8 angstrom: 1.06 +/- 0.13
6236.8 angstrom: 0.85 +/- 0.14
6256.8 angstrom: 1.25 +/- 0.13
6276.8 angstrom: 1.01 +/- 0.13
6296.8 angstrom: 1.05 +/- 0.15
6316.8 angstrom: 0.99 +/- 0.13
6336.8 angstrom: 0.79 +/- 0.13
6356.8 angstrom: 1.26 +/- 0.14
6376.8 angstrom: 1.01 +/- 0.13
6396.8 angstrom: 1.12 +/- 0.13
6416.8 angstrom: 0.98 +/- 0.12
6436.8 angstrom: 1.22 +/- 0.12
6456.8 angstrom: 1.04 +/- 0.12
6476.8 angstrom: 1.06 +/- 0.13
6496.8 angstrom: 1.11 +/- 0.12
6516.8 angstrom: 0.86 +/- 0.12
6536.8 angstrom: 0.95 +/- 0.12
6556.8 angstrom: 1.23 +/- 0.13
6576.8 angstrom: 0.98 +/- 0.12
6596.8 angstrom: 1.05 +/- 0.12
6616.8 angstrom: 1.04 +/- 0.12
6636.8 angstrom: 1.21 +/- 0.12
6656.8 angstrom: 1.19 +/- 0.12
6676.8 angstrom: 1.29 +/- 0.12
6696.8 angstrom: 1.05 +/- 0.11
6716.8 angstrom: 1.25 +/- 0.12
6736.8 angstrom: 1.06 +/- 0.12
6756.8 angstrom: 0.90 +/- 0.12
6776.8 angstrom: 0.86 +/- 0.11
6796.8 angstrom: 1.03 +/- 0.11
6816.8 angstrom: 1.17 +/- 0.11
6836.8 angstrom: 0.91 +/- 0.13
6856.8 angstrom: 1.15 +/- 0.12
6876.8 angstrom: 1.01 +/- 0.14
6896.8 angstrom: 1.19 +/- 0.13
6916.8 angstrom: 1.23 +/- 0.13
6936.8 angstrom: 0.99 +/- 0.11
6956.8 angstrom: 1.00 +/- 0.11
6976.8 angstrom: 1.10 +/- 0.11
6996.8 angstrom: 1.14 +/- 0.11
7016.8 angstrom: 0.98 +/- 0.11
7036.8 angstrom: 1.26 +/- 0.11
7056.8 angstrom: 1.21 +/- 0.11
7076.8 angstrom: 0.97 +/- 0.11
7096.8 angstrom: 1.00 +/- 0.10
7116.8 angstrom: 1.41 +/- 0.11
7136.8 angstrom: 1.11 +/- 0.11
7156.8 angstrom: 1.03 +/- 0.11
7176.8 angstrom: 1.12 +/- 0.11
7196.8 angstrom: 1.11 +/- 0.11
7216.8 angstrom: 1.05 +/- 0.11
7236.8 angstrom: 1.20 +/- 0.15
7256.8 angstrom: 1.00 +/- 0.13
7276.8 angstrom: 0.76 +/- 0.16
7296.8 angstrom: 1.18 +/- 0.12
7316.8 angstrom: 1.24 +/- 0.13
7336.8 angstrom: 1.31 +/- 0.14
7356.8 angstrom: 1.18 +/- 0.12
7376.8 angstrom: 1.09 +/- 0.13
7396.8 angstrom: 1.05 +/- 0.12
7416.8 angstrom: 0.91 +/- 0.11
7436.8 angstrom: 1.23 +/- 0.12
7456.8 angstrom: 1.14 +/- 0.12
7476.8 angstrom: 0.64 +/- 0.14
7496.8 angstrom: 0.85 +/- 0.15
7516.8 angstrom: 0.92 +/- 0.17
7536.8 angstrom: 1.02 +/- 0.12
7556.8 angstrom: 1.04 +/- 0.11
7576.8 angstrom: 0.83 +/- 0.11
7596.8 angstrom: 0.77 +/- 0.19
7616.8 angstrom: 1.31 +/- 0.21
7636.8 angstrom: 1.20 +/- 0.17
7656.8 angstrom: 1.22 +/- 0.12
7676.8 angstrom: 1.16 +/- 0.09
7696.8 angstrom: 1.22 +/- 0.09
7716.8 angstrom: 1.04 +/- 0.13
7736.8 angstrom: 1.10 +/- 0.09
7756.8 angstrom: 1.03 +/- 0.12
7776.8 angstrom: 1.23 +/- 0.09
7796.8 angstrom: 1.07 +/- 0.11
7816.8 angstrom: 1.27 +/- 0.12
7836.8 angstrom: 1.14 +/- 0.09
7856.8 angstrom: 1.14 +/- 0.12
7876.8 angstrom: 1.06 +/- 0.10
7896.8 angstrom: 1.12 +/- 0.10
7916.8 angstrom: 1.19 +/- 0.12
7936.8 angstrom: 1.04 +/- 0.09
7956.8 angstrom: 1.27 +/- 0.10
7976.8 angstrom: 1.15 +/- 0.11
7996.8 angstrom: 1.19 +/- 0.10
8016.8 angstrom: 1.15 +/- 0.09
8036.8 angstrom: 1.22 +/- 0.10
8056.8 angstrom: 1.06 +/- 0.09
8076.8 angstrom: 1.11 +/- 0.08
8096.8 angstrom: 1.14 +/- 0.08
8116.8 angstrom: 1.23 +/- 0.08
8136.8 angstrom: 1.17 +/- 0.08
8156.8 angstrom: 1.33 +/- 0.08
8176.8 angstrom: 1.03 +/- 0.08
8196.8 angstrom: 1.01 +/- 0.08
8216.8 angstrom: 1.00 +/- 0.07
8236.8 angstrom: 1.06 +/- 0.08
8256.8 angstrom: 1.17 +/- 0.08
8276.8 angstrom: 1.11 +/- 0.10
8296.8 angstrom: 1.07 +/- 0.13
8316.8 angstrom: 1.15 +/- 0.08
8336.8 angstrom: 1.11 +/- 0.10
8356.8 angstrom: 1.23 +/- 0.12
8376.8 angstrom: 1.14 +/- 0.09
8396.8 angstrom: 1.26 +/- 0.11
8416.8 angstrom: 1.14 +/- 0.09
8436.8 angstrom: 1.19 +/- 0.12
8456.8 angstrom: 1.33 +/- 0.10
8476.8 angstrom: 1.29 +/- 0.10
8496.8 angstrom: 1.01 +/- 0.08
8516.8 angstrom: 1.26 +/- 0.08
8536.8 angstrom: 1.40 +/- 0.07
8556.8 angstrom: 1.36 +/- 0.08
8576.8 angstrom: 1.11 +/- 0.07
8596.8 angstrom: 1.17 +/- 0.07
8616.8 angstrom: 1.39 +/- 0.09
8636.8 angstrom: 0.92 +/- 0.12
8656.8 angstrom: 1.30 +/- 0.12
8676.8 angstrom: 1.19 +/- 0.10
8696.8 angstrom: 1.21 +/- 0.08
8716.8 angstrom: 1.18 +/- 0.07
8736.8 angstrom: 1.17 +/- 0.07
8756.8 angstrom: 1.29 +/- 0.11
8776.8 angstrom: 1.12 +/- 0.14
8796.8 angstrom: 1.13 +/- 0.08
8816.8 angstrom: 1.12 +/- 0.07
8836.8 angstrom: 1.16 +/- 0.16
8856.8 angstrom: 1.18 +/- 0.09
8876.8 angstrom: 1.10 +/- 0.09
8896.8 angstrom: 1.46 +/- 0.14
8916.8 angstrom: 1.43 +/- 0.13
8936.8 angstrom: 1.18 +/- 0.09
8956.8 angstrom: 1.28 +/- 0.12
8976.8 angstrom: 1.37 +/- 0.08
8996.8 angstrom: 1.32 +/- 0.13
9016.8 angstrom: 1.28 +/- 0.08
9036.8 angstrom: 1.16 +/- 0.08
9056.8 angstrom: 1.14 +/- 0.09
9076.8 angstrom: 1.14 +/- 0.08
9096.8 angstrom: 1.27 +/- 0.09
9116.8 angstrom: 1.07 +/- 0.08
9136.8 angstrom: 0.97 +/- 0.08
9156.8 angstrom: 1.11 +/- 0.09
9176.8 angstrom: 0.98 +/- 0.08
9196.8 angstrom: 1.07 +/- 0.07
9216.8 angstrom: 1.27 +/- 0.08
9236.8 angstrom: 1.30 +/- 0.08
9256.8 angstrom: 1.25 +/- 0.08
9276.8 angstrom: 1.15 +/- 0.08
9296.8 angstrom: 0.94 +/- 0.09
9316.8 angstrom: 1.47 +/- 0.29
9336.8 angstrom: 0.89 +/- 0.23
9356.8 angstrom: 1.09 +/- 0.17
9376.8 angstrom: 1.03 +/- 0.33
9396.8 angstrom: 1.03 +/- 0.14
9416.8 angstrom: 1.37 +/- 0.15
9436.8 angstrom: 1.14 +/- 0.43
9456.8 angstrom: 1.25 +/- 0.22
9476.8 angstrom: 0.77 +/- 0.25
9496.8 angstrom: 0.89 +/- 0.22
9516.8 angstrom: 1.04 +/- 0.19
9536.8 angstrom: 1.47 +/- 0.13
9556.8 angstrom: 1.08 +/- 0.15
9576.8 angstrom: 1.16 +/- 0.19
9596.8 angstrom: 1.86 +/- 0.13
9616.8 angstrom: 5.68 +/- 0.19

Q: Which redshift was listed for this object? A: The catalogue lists 0.46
